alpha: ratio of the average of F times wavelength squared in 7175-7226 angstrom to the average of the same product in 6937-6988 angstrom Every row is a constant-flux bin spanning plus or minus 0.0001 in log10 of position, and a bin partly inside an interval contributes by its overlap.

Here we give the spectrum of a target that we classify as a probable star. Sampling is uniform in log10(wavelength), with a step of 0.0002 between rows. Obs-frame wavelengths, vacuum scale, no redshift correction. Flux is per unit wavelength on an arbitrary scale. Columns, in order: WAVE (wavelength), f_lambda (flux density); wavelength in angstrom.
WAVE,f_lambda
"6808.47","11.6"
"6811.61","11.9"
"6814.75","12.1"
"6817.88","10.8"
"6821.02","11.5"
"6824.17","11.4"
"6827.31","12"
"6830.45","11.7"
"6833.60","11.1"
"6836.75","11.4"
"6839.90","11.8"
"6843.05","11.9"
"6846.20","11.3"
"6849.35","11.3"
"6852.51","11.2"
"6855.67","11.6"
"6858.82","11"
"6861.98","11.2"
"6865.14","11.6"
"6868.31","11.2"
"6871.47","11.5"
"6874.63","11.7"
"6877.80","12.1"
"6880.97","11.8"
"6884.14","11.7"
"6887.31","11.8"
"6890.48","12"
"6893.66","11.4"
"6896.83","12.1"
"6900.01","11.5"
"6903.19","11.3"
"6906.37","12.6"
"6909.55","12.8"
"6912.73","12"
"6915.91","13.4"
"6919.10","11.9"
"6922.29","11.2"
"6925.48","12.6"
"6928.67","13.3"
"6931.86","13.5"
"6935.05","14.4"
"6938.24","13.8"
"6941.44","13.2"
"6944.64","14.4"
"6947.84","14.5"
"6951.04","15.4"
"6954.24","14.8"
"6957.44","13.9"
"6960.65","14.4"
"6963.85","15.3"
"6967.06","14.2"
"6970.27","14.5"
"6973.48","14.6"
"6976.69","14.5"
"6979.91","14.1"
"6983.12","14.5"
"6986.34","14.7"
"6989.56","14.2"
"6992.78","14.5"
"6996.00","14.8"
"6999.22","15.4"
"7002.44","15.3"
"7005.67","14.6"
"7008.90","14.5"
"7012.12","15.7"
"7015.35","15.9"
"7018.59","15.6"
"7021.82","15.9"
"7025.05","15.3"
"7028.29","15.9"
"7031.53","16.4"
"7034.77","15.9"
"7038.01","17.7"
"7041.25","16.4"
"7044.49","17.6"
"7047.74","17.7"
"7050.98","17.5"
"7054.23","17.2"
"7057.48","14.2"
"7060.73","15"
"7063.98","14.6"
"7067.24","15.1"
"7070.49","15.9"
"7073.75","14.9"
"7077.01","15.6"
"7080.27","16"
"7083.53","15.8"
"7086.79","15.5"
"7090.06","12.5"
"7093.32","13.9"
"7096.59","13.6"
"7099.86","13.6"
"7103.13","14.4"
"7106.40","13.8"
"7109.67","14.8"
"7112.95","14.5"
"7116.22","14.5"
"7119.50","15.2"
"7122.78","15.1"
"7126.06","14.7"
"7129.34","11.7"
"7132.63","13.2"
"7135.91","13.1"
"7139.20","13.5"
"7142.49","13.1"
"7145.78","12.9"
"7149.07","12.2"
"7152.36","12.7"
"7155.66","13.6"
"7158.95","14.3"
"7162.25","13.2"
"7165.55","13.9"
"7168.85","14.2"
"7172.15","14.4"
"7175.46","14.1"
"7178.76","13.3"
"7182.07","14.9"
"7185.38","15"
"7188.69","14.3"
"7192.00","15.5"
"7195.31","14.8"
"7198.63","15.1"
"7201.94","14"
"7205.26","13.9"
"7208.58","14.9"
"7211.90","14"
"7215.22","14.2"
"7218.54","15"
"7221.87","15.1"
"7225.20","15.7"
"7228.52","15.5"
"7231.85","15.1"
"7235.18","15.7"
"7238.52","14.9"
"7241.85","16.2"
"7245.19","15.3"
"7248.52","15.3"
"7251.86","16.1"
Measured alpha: 1.1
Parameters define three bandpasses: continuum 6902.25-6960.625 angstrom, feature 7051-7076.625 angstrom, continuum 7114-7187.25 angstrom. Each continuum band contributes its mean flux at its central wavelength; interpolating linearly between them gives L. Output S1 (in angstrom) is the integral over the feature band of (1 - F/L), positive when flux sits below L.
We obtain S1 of -3.45 angstrom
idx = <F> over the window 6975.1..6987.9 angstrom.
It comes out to 14.4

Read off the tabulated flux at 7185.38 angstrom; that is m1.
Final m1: 15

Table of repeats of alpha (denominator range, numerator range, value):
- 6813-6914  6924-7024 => 1.29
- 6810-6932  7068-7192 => 1.29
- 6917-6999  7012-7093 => 1.15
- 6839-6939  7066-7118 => 1.29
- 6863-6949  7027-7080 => 1.35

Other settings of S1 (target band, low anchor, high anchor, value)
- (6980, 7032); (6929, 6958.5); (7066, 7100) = -2.4 angstrom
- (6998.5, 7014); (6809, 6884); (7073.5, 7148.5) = -2.4 angstrom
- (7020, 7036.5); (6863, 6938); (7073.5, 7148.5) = -3.1 angstrom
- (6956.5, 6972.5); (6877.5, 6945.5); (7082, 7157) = -2.1 angstrom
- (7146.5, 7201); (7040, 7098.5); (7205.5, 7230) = 3.5 angstrom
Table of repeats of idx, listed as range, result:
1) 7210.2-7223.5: 14.6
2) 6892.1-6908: 11.8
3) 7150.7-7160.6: 13.5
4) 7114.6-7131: 14.2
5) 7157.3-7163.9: 13.8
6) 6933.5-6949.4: 14.1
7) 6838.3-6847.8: 11.7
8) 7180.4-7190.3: 14.7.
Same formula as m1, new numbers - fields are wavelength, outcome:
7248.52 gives 15.3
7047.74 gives 17.7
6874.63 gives 11.7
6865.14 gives 11.6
